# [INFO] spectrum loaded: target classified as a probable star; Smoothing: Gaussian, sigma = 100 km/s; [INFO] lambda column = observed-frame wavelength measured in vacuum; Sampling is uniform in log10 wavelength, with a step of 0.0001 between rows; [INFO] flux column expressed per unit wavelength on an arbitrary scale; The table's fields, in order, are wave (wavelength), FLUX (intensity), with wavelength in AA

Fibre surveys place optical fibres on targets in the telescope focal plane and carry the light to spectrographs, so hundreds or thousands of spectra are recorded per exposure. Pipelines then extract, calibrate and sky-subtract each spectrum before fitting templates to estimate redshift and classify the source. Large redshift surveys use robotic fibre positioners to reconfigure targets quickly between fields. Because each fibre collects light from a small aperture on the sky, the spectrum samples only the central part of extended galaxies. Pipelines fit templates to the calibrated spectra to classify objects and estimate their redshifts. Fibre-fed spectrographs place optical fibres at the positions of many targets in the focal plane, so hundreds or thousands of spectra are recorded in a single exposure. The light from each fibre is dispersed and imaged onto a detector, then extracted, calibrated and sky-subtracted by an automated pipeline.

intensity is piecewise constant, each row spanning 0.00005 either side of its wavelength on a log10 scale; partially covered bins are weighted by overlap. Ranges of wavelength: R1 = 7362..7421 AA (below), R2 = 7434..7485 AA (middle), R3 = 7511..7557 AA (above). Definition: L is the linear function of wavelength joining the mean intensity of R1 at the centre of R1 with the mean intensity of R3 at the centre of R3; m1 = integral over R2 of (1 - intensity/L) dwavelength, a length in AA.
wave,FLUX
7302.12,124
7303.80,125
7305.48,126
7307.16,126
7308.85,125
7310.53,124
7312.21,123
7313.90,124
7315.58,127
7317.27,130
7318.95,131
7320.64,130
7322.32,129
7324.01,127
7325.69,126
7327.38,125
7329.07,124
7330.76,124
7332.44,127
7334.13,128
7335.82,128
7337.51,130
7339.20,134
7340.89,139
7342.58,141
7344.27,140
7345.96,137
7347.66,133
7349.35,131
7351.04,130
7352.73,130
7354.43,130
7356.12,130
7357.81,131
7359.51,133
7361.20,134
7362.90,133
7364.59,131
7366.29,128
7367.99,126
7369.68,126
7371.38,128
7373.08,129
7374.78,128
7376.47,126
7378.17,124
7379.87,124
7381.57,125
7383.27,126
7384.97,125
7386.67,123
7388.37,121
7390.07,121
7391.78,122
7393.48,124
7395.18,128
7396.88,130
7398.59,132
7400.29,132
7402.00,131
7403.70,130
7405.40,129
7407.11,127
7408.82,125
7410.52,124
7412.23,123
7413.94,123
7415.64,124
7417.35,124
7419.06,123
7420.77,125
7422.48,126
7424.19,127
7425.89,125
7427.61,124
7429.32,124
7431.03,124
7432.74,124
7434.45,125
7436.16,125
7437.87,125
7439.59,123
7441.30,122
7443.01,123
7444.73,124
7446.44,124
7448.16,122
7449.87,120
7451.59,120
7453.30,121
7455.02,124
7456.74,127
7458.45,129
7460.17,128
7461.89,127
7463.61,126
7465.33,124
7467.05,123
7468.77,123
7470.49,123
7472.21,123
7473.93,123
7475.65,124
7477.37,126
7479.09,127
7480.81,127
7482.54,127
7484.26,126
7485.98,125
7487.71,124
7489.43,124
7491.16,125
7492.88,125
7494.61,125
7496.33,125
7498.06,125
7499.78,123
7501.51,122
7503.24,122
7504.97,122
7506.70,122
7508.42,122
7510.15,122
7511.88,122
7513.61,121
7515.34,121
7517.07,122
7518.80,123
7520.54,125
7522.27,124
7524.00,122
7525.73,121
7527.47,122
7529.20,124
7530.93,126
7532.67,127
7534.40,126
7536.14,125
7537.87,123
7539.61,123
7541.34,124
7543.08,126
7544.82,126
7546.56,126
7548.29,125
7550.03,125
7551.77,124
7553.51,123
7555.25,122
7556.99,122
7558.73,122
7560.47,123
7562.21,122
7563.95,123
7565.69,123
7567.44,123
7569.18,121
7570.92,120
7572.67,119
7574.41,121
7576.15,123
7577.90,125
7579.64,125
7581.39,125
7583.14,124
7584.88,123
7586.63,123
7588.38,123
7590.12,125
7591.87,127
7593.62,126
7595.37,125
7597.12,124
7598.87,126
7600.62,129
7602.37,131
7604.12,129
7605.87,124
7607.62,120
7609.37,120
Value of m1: 0.3 AA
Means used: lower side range 126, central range 124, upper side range 124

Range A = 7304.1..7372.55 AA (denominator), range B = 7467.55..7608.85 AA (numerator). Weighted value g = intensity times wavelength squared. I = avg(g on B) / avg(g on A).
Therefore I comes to 1.0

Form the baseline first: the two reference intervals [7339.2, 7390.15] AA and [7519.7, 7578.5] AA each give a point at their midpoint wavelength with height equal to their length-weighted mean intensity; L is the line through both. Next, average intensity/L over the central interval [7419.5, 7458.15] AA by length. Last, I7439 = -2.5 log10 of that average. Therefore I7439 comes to 0.03 mag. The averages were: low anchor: 130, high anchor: 123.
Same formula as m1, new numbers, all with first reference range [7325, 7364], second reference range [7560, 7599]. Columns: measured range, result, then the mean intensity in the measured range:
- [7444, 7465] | 0.53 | 124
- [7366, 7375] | 0.20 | 127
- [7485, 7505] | 0.35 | 124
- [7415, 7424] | 0.29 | 124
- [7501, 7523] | 0.58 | 122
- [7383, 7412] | 0.68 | 126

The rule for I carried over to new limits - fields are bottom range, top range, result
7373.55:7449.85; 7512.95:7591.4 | 1.02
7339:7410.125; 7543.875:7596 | 1.01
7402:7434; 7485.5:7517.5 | 1.01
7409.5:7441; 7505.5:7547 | 1.02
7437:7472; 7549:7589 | 1.02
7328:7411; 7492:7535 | 0.99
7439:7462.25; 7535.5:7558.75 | 1.03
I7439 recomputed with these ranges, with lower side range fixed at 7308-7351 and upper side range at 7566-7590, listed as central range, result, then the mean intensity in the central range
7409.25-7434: 0.02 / 124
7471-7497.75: 0.00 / 125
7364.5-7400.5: 0.02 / 126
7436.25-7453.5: 0.03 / 123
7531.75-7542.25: -0.01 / 125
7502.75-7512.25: 0.02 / 122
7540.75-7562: 0.00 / 124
